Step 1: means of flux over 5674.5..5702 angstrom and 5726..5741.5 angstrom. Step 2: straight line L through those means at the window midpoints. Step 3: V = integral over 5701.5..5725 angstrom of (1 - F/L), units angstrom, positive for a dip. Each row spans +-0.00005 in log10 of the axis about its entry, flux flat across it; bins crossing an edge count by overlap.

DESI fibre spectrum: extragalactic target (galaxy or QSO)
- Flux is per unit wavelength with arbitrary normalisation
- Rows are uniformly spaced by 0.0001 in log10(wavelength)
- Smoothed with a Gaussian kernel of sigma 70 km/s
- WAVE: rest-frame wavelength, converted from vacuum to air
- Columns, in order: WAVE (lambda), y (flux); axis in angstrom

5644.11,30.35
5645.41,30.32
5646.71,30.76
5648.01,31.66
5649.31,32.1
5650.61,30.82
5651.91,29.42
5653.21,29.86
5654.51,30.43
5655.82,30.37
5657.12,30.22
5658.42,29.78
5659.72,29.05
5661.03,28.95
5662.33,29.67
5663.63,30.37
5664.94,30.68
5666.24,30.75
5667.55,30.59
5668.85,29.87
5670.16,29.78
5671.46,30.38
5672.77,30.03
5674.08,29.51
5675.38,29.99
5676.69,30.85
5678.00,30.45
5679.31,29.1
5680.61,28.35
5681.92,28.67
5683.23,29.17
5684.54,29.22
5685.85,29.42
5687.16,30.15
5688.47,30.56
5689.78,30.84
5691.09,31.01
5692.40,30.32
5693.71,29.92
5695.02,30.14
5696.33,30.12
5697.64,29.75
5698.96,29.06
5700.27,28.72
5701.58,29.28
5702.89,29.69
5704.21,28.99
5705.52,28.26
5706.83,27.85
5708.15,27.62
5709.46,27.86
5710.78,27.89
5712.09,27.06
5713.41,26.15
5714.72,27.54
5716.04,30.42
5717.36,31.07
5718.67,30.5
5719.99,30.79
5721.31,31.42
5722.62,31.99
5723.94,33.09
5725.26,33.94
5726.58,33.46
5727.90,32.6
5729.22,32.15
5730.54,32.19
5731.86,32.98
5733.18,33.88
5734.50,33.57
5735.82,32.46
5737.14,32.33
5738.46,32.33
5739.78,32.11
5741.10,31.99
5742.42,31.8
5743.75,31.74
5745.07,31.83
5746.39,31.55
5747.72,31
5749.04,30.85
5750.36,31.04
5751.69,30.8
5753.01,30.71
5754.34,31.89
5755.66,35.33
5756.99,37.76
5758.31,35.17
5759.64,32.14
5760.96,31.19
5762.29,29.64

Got 1.5 angstrom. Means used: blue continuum 29.8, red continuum 32.7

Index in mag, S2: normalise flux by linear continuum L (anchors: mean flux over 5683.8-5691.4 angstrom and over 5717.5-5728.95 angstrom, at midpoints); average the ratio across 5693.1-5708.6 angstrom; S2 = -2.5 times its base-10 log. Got 0.06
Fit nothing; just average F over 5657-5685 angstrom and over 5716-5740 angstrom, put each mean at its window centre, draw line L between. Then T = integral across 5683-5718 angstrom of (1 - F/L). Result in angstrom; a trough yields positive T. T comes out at 2.1 angstrom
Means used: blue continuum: 29.8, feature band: 29.2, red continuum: 32.3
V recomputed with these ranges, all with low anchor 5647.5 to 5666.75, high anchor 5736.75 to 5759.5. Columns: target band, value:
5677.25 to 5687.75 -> 0.5 angstrom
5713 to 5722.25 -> 0.5 angstrom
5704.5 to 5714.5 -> 1.2 angstrom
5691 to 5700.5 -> 0.4 angstrom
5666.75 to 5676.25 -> 0.2 angstrom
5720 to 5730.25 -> -0.2 angstrom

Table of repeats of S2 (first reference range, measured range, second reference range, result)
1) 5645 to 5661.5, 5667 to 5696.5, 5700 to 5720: -0.02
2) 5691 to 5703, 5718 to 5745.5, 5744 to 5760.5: -0.03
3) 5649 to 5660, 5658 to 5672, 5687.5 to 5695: 0.01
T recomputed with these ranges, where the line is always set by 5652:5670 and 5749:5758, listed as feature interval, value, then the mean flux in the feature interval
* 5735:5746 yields 0.1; 32.1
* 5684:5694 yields 0.2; 30.2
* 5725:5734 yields -0.2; 33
